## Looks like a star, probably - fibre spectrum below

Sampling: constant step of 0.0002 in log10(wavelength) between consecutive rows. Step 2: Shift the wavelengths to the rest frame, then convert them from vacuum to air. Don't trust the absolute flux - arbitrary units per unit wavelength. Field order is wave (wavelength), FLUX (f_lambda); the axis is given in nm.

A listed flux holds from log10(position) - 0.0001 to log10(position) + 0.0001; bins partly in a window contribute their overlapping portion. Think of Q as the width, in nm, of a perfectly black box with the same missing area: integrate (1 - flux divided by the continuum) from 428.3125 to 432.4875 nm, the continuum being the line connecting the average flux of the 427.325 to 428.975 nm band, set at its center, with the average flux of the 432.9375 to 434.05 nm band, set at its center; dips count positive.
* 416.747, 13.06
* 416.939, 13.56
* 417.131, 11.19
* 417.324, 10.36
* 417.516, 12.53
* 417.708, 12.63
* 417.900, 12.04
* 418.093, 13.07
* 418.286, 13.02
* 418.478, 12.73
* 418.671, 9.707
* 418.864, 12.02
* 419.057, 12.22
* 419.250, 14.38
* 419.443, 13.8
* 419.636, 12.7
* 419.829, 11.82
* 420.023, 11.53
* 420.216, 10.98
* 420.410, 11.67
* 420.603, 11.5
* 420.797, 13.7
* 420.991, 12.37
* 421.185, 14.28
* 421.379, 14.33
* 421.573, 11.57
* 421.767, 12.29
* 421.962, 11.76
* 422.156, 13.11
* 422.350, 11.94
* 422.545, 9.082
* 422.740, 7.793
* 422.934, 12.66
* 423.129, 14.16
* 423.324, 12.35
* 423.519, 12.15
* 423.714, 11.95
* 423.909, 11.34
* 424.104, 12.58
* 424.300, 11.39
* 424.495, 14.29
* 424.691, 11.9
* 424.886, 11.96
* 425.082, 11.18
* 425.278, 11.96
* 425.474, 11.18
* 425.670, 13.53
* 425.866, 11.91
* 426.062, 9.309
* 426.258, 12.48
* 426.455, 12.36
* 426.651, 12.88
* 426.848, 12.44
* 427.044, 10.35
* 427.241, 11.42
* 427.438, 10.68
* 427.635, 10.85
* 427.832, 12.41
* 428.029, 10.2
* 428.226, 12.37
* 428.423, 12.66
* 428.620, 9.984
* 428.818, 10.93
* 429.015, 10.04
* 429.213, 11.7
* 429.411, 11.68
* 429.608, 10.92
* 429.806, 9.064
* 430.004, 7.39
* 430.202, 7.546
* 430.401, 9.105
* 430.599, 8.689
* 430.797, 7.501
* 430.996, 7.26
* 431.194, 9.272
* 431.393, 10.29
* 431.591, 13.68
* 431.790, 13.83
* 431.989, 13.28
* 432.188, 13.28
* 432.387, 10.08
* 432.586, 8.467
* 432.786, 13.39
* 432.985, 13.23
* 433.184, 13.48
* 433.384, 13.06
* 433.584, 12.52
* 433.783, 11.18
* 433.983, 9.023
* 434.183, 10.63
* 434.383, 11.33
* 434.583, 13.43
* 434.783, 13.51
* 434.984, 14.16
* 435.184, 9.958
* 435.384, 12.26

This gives 0.43 nm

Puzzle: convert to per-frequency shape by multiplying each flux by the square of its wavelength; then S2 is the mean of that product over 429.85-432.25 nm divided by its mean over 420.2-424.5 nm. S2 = 0.86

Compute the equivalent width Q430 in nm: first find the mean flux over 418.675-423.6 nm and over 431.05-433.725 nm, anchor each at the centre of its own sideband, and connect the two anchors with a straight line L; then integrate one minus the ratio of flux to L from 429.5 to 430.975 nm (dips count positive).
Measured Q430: 0.431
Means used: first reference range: 12.2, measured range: 8.55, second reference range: 12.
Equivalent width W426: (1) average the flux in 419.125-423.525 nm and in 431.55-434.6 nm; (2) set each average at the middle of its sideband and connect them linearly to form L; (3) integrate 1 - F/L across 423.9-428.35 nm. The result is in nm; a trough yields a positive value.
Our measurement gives 0.14 nm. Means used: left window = 12.3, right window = 12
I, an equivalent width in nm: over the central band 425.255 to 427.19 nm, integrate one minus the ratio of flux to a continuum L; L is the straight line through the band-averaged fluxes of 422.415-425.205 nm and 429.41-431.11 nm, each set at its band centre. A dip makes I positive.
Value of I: -0.22 nm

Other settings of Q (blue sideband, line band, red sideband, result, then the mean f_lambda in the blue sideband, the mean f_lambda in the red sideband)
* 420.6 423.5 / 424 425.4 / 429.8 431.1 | -0.16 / 12.2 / 8.01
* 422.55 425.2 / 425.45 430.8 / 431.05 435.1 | 0.50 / 11.9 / 12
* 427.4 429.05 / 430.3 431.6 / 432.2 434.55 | 0.26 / 11.2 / 11.6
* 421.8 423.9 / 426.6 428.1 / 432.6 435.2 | 0.06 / 11.7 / 12.2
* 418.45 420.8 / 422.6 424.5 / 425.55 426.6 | 0.02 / 12.1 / 11.9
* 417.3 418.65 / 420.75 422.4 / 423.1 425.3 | -0.08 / 12.3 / 12.2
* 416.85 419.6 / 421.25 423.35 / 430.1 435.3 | 0.02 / 12.4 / 11.2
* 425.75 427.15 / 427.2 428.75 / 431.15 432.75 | 0.05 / 11.7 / 11.7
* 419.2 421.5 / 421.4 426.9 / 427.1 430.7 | -0.13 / 12.7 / 10.4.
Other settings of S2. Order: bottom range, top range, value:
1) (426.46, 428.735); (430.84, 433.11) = 1.01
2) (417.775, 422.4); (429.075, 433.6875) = 0.92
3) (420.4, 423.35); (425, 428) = 0.98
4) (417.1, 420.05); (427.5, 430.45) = 0.90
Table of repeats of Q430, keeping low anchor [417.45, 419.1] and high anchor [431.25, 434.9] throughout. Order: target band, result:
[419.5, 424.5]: 0.031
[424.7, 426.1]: 0.052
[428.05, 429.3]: 0.093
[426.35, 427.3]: 0.017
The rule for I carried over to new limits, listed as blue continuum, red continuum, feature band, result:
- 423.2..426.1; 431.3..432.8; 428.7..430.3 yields 0.276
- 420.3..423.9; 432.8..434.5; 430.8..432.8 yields 0.155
